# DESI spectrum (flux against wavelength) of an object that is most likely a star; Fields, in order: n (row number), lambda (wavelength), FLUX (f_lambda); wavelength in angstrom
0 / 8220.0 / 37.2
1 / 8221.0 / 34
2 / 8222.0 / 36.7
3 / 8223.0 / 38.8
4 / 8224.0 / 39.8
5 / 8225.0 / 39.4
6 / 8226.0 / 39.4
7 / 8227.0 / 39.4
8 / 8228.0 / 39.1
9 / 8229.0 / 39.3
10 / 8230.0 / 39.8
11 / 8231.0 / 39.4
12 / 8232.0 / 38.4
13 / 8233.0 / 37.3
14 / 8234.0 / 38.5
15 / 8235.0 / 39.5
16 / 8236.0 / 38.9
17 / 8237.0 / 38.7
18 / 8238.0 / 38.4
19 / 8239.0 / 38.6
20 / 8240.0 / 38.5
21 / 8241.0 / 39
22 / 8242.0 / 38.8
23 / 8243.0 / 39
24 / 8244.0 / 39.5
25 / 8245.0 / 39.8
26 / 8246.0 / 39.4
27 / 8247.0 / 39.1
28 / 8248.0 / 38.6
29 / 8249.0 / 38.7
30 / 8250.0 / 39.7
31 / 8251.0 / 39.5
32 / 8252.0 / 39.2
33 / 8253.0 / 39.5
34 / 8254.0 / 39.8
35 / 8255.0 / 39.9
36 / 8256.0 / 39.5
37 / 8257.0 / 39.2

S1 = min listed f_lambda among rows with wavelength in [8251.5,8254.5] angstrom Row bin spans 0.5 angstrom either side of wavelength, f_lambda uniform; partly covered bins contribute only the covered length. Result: 39.2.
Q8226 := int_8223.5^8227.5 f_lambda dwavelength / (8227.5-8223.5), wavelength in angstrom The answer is 39.5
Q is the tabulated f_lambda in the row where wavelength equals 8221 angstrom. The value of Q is 34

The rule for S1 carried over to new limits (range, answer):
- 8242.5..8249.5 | 38.6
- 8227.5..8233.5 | 37.3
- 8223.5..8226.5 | 39.4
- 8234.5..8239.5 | 38.4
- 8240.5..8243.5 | 38.8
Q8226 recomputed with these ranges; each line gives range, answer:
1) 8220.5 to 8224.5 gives 37.3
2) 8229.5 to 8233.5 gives 38.7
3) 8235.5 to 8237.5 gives 38.8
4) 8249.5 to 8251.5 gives 39.6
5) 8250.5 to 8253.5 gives 39.4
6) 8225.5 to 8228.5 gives 39.3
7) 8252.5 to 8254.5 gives 39.6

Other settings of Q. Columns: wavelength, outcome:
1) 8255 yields 39.9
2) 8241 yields 39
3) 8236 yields 38.9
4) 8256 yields 39.5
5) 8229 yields 39.3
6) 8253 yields 39.5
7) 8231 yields 39.4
